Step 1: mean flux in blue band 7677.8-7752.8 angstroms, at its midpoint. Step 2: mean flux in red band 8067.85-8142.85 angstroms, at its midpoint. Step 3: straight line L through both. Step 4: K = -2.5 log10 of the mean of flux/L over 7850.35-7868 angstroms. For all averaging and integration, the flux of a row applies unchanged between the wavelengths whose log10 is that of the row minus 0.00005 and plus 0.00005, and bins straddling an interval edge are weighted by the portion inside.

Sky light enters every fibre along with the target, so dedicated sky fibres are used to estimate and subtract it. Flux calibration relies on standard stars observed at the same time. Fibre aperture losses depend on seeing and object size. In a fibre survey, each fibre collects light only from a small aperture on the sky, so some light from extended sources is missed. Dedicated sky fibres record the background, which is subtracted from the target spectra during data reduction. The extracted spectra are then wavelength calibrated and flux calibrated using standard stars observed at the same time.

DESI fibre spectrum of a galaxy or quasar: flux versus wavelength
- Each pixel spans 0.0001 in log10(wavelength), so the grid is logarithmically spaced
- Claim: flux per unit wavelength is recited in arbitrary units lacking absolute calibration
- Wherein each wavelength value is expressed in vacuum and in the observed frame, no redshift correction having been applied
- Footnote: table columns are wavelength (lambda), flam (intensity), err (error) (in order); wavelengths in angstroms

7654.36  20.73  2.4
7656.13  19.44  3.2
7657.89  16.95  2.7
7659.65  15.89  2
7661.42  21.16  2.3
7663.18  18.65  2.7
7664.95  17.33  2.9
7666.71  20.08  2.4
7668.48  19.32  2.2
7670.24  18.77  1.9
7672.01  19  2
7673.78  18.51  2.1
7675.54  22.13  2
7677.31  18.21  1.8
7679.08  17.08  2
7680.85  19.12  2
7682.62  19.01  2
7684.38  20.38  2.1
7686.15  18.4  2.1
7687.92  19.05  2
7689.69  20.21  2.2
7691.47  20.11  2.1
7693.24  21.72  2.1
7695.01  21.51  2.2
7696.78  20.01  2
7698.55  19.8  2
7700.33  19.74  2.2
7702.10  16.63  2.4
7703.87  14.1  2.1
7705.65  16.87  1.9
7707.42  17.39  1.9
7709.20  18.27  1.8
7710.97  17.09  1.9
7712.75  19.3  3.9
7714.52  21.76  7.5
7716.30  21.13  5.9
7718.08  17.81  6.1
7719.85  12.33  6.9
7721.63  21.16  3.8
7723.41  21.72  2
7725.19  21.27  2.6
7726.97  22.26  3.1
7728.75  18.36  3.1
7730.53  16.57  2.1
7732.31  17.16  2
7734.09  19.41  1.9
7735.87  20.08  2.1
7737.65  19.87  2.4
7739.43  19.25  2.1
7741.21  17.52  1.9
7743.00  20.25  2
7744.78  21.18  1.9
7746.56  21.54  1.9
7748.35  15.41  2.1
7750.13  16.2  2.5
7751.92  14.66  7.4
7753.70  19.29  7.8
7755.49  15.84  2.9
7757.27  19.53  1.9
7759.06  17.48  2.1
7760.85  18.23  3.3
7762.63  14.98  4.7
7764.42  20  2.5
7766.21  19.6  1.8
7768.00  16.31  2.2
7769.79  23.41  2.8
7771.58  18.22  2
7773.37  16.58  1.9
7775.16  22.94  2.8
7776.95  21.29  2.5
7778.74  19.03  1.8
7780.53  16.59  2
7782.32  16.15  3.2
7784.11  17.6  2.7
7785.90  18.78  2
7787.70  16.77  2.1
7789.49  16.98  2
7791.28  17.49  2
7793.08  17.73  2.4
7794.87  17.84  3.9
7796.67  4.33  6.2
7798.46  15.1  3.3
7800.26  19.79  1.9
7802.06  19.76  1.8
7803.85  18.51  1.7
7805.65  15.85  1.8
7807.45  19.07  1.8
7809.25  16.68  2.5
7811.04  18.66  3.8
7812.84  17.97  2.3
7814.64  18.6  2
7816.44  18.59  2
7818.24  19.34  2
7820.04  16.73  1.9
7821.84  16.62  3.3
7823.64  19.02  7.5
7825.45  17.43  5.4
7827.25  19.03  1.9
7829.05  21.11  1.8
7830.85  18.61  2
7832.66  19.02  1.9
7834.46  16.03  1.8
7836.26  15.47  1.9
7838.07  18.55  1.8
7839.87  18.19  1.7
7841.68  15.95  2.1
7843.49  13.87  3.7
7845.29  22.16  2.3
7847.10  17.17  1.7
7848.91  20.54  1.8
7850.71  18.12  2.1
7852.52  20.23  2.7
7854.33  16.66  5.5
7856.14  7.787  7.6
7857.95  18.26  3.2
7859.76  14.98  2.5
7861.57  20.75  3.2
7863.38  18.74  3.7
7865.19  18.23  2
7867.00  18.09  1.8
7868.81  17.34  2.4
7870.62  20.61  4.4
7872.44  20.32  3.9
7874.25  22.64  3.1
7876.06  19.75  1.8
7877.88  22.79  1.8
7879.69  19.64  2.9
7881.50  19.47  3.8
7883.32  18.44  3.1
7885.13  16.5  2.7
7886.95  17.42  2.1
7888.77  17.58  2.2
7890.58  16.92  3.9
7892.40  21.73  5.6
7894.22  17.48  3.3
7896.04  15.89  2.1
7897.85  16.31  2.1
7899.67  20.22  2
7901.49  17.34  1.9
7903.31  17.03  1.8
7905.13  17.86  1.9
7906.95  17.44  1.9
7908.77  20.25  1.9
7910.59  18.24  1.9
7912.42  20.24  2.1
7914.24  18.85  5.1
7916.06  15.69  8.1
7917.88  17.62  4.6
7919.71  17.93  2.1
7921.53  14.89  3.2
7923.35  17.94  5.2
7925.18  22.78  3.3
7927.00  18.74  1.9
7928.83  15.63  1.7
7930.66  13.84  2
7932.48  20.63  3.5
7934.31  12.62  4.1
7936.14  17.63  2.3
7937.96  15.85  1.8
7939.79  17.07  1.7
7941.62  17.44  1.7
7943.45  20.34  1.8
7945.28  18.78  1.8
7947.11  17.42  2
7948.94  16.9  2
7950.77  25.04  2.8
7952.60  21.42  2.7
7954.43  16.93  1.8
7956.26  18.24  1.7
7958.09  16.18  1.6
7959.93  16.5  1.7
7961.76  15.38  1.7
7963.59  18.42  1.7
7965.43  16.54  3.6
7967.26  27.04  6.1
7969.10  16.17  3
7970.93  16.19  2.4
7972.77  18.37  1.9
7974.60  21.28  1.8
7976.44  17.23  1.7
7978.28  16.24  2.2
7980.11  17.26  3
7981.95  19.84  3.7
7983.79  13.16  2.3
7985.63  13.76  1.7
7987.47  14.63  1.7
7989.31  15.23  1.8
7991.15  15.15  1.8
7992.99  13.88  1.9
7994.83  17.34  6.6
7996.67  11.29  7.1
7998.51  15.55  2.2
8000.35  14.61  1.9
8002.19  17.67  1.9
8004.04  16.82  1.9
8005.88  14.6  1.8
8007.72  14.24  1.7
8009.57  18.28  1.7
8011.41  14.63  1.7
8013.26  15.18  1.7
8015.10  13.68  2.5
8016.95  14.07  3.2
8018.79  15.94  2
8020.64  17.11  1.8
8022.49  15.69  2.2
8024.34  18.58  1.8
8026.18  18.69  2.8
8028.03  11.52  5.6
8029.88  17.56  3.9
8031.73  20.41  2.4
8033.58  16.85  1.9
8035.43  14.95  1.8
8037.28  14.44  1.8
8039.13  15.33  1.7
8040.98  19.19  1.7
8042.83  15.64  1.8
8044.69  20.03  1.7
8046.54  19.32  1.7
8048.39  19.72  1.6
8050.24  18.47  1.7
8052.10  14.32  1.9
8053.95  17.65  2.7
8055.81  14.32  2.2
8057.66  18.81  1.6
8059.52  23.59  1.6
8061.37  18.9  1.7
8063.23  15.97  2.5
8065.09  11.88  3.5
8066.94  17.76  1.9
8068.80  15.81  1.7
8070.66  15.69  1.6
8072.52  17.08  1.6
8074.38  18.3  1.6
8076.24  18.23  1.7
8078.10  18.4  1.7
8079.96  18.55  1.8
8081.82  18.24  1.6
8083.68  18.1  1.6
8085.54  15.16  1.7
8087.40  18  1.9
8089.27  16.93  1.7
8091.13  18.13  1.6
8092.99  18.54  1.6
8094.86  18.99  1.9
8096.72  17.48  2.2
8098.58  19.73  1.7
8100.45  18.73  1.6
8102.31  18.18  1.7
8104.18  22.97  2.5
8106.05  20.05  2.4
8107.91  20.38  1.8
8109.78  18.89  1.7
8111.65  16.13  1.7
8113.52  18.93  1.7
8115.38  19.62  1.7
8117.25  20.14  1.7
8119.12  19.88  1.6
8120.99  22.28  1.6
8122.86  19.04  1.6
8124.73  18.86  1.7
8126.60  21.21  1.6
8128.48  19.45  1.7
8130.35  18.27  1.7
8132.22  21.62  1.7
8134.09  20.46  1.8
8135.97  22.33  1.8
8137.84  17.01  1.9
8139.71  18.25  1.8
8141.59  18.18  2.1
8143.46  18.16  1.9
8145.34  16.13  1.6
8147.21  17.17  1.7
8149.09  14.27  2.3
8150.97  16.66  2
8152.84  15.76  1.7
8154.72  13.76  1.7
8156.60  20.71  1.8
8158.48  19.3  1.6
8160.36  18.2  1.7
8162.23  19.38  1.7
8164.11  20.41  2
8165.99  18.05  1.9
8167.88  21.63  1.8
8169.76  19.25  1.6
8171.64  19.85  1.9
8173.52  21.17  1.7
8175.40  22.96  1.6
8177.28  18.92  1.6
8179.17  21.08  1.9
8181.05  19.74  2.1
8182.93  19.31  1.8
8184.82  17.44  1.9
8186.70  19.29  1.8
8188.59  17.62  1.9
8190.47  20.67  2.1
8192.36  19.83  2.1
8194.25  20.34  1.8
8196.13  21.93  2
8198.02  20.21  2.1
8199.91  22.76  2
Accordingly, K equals 0.10 mag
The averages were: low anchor 18.9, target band 17.2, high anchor 18.8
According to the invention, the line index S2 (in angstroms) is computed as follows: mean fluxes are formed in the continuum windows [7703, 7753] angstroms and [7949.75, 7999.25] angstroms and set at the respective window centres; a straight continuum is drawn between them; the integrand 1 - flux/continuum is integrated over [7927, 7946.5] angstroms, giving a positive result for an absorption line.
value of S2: 0.4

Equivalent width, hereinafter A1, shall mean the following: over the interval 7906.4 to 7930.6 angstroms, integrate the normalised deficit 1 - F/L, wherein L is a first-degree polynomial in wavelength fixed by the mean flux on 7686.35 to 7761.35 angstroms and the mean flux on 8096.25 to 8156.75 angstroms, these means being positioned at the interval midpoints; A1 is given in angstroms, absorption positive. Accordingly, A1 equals 1.0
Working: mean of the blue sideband 18.8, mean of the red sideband 18.8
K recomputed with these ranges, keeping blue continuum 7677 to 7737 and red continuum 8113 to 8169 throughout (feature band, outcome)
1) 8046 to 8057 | 0.10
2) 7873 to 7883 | -0.10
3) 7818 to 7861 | 0.08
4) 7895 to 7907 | 0.09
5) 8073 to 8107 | 0.02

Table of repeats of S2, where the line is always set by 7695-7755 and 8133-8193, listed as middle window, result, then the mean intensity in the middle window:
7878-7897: 0.4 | 18.3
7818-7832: 0.2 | 18.4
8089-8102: 0.3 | 18.4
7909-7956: 1.8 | 18.1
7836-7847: 0.7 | 17.5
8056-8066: 0.7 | 17.6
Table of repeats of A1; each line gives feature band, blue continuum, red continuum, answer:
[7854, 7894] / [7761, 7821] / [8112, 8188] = -0.7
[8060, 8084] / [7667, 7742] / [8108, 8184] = 2.3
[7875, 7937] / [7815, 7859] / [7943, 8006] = -2.2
